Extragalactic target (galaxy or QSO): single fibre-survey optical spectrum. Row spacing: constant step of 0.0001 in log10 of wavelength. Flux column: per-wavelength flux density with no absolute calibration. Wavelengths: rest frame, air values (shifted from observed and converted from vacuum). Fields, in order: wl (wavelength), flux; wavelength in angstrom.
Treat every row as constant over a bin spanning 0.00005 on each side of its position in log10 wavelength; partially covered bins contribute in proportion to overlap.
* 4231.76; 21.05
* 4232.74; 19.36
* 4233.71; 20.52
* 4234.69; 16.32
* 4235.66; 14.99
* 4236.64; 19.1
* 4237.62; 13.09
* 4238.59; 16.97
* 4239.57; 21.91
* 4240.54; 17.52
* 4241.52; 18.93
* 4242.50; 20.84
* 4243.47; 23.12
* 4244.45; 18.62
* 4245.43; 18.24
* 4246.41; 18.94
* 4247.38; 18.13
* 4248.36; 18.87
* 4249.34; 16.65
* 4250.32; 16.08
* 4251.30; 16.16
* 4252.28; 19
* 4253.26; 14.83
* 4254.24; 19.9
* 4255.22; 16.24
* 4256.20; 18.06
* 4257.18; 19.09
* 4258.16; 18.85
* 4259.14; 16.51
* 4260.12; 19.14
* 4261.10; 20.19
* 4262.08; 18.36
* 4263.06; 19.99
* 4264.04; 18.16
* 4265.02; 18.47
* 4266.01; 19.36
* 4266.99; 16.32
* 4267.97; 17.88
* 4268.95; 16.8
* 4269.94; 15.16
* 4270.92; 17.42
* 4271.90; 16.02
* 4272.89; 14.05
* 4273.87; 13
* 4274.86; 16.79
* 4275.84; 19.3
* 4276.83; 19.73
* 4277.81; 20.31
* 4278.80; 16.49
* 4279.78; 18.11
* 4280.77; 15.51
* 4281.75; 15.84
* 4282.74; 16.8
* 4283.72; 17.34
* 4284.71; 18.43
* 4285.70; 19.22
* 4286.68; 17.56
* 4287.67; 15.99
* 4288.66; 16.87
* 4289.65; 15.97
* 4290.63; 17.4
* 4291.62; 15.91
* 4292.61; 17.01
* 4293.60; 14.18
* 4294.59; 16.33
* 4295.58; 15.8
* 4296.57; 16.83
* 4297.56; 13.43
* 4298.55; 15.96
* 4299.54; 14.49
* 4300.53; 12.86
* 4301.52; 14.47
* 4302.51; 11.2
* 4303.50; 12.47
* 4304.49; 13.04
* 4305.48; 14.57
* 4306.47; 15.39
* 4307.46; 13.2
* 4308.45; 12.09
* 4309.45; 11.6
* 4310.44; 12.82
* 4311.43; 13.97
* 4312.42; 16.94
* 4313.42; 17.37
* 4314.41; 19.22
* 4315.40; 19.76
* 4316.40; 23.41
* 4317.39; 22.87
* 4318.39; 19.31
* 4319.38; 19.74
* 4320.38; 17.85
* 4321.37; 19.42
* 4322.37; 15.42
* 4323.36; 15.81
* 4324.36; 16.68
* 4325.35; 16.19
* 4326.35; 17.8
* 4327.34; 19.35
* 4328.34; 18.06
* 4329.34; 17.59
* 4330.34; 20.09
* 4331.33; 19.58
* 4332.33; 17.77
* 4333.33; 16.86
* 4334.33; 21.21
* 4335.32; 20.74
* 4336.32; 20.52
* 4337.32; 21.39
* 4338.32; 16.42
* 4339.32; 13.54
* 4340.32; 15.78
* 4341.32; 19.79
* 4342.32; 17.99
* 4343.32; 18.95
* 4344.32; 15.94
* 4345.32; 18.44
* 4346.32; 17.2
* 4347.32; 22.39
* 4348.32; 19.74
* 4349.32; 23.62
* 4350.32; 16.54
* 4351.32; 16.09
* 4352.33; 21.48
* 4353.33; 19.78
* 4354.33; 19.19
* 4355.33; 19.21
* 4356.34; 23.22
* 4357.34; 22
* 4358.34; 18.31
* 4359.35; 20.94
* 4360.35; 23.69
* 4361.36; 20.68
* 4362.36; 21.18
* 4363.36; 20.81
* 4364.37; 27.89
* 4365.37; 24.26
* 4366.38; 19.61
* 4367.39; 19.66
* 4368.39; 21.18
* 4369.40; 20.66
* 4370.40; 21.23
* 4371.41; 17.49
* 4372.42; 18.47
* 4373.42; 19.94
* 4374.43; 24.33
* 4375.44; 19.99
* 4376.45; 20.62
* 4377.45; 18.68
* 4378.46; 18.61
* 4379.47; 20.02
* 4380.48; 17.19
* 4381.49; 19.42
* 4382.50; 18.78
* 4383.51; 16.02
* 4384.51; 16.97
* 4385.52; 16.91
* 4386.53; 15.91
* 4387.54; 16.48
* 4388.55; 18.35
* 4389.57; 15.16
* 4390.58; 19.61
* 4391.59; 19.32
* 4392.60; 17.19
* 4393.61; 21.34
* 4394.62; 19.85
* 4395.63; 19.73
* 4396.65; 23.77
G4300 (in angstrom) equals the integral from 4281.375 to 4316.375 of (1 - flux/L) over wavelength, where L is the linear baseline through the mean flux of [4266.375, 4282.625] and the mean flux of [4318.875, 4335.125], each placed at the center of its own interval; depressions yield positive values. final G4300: 3.66 angstrom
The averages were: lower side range 16.8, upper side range 18.1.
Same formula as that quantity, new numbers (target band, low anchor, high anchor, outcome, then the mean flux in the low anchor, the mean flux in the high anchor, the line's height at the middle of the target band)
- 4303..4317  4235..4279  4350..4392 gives 2.4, 17.9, 19.7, 18.7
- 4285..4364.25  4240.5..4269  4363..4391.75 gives 5.3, 18.3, 19.4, 19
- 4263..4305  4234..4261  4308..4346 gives 3.8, 18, 17.9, 18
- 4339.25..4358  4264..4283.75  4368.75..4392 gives -0.9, 17.1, 18.7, 18.2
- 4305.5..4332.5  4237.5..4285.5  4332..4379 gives 2.5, 17.8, 19.9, 19.1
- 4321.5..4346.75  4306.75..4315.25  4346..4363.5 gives -0.3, 14.9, 20.4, 17.8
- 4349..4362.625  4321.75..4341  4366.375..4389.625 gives -1.4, 18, 18.9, 18.4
